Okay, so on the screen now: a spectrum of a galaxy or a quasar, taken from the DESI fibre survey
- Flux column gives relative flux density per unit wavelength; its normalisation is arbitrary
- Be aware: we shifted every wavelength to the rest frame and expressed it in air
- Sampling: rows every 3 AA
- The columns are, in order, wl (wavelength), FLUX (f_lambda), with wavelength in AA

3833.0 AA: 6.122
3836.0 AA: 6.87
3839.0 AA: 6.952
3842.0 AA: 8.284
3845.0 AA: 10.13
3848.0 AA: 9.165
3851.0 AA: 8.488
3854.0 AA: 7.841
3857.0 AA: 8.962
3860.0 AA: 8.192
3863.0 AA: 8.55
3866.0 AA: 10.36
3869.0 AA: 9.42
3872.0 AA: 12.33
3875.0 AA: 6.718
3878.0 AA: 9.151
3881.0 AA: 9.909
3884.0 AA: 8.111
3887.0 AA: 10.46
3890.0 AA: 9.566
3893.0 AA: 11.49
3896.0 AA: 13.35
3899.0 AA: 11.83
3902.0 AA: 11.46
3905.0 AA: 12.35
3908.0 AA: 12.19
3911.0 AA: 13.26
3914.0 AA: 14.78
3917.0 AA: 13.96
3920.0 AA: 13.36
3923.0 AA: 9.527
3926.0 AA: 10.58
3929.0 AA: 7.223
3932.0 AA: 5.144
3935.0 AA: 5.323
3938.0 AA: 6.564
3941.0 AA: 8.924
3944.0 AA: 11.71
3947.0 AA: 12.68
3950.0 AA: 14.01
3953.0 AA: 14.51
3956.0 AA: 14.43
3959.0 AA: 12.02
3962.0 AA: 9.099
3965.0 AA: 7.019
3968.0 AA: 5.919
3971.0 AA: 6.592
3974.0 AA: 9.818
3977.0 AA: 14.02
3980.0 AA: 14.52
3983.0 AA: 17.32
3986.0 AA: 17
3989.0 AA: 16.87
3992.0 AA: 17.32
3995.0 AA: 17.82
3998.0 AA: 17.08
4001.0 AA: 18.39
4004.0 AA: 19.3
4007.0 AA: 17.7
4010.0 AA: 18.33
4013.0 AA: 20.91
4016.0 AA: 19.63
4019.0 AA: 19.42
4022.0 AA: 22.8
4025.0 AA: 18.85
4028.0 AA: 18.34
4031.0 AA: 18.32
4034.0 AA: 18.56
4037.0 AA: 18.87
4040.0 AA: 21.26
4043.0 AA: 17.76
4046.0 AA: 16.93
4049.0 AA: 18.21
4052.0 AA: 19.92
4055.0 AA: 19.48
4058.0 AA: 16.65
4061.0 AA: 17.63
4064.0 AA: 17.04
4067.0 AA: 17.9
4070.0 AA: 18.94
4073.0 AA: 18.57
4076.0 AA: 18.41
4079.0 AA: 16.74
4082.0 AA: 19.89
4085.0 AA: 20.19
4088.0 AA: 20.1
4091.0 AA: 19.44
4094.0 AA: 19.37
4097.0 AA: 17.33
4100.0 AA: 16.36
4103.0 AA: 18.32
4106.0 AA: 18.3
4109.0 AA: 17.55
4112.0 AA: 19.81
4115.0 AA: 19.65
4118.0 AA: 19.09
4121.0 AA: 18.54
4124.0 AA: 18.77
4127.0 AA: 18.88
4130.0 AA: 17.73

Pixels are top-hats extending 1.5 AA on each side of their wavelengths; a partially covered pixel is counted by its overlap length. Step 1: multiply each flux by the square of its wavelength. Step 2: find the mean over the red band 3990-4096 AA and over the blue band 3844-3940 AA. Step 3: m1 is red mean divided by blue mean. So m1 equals 2.0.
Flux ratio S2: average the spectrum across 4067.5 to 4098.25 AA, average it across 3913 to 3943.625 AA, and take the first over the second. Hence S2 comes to 1.98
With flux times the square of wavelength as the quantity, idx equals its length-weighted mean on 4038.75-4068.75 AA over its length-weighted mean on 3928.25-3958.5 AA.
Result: 1.9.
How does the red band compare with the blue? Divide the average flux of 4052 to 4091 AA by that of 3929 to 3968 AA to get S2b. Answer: 1.9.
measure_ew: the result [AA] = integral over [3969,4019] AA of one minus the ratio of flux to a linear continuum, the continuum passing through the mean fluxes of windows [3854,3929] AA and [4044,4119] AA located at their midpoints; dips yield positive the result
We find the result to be -4.7 AA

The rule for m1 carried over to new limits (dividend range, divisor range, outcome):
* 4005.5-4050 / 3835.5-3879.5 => 2.36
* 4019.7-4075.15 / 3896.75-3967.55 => 1.82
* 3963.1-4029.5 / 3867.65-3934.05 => 1.58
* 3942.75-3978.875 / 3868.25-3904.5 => 1.10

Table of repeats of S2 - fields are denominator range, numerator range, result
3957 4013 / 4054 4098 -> 1.28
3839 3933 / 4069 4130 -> 1.84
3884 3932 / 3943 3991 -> 1.09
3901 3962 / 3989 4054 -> 1.69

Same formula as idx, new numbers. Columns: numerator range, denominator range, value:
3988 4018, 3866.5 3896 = 1.98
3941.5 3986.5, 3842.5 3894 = 1.34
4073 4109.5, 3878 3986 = 1.82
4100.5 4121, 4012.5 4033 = 0.99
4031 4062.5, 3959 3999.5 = 1.46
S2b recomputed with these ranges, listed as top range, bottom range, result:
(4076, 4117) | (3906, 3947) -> 1.81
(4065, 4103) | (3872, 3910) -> 1.74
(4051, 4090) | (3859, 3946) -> 1.82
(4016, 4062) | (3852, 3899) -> 1.95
